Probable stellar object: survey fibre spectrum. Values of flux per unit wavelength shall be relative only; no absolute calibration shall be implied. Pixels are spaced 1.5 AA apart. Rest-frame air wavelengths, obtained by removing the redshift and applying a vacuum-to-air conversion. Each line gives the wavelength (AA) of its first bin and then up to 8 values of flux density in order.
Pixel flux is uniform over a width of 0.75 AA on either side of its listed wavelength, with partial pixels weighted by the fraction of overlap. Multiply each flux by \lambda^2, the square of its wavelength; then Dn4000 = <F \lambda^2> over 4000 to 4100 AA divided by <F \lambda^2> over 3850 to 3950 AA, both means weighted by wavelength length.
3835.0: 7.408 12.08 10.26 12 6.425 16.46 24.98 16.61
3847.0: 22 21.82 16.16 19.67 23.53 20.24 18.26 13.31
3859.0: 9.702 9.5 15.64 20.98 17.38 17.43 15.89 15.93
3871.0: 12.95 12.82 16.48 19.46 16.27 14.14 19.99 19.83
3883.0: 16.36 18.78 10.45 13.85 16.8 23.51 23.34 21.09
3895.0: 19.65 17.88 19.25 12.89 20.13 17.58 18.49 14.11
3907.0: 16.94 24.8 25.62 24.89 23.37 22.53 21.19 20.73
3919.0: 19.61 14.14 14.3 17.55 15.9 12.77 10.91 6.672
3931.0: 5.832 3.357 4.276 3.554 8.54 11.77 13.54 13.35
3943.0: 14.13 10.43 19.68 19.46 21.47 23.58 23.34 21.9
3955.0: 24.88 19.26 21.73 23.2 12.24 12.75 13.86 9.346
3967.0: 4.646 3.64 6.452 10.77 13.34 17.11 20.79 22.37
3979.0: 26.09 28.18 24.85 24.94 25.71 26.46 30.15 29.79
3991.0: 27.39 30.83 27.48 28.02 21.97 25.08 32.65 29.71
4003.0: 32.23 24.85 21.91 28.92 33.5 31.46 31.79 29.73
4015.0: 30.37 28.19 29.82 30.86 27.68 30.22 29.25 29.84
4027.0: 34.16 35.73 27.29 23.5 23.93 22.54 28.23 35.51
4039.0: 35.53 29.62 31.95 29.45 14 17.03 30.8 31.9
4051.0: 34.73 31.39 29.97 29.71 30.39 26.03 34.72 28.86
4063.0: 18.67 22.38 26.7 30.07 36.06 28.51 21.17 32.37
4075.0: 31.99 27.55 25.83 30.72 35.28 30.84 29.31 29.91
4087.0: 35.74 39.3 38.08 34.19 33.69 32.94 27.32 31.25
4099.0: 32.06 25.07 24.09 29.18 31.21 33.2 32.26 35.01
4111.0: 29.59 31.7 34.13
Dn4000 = 2.0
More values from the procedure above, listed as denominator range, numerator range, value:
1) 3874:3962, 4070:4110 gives 1.99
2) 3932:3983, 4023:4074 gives 1.91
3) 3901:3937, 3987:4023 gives 1.94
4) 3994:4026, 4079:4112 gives 1.15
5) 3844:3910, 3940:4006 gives 1.24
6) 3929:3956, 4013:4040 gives 2.20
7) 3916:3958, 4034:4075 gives 2.03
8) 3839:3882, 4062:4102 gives 2.01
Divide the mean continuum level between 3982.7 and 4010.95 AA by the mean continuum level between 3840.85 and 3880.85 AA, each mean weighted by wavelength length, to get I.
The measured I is 1.65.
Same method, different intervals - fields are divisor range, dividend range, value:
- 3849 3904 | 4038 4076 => 1.66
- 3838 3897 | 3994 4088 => 1.70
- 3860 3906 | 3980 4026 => 1.67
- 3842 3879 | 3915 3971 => 0.83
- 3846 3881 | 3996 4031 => 1.73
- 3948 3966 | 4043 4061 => 1.48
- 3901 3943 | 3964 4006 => 1.47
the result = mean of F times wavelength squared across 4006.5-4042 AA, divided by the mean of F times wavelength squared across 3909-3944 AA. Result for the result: 2.19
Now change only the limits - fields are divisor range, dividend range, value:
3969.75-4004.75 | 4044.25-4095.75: 1.25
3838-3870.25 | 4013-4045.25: 1.91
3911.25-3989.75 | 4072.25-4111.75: 2.00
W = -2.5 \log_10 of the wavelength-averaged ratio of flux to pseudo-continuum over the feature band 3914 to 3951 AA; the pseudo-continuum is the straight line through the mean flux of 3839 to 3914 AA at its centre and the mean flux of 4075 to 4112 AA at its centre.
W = 0.46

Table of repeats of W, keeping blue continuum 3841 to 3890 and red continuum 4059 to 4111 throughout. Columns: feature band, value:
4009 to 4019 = -0.17 mag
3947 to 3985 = 0.26 mag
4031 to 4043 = -0.06 mag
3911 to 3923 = 0.00 mag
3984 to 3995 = -0.15 mag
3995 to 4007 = -0.08 mag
